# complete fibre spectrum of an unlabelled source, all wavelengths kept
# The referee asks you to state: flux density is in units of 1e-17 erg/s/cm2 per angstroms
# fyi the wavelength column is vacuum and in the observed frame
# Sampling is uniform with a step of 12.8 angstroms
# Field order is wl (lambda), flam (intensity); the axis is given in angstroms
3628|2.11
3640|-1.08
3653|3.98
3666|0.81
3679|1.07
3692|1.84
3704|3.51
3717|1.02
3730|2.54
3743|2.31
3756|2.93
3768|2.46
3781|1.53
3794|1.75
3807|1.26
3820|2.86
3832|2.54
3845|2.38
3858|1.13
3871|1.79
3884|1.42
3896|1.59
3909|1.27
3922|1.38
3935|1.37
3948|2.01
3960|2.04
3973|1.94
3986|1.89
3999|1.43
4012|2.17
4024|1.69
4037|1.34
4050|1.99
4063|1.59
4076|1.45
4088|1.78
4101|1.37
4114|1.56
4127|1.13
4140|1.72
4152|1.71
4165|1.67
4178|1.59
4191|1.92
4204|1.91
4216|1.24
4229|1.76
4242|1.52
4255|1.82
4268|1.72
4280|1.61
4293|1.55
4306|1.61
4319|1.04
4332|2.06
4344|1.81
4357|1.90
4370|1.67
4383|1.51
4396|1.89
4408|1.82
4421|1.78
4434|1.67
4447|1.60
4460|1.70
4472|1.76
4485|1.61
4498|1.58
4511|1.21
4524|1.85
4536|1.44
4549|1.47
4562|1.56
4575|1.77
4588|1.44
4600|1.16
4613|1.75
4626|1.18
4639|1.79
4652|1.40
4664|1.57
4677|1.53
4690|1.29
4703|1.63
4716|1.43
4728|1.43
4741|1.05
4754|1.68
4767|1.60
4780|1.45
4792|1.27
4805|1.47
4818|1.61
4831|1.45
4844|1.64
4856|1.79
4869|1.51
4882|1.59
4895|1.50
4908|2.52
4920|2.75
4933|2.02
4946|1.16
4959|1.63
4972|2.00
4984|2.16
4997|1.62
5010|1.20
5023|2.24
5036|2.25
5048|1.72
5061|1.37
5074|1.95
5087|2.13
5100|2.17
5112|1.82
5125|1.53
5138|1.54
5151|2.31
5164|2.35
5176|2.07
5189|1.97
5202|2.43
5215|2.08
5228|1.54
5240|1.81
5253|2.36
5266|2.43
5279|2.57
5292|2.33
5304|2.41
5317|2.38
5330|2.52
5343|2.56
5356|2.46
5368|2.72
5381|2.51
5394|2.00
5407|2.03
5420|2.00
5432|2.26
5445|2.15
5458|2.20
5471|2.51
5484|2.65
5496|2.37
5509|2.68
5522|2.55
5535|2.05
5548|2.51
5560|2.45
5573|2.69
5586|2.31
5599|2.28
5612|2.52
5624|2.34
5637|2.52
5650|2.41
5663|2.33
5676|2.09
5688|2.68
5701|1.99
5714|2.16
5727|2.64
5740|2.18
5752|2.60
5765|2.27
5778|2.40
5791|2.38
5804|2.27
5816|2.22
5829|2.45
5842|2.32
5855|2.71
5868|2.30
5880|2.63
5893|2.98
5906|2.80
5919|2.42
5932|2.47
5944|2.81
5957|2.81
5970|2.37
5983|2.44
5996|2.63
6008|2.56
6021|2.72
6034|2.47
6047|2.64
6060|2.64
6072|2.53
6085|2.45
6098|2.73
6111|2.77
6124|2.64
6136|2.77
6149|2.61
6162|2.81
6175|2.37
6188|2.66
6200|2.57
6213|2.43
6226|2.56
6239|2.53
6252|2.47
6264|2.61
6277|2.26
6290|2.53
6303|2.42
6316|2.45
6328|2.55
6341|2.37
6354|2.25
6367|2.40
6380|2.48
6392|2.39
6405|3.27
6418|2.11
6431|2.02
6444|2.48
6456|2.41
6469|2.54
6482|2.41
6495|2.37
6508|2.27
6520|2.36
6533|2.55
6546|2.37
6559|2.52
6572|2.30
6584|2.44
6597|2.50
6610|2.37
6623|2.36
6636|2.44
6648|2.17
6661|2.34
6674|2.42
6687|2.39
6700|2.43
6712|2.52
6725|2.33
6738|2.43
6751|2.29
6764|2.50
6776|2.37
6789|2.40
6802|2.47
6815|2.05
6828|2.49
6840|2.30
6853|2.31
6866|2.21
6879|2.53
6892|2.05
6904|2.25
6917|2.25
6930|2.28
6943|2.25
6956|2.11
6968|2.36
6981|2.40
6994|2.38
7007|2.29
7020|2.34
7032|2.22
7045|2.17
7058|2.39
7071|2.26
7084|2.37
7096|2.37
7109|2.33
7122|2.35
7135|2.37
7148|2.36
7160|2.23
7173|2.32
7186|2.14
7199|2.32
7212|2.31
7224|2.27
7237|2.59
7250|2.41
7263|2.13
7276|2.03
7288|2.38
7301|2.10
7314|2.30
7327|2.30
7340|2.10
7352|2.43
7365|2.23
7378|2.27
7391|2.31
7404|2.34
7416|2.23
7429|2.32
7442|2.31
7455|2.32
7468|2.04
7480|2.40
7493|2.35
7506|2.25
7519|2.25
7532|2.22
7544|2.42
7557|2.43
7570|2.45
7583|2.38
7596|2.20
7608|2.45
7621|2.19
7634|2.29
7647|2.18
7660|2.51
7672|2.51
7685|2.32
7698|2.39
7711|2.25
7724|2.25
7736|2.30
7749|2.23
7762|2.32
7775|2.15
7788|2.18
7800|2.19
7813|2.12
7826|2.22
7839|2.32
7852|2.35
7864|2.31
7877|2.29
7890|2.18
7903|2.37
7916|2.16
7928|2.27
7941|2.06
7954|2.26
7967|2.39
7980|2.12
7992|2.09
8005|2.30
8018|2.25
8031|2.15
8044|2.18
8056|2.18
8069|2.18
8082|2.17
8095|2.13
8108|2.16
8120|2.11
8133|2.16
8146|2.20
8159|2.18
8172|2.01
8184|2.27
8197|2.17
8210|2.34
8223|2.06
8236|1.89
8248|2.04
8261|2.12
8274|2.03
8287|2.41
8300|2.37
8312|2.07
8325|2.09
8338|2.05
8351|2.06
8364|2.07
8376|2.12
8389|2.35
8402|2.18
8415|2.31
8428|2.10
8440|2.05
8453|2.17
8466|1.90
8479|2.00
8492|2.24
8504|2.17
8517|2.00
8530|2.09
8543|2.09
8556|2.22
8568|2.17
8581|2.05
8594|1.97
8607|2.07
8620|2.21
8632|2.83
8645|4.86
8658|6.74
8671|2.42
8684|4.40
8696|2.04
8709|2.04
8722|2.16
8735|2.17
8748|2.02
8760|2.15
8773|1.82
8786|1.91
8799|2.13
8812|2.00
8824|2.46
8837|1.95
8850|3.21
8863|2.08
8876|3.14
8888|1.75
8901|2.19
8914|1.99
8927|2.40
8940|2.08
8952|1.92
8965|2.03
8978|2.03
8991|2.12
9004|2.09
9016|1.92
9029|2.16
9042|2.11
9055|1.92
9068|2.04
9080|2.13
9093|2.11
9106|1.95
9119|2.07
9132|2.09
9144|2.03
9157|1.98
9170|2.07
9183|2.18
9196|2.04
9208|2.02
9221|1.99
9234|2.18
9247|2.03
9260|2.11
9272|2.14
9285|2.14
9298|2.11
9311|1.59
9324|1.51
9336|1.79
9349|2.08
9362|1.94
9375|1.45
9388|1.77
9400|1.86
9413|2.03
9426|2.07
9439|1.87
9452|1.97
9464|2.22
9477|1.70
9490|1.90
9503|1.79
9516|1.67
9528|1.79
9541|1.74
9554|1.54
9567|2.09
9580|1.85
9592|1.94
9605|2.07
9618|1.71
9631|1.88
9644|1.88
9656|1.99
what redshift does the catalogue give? 0.318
